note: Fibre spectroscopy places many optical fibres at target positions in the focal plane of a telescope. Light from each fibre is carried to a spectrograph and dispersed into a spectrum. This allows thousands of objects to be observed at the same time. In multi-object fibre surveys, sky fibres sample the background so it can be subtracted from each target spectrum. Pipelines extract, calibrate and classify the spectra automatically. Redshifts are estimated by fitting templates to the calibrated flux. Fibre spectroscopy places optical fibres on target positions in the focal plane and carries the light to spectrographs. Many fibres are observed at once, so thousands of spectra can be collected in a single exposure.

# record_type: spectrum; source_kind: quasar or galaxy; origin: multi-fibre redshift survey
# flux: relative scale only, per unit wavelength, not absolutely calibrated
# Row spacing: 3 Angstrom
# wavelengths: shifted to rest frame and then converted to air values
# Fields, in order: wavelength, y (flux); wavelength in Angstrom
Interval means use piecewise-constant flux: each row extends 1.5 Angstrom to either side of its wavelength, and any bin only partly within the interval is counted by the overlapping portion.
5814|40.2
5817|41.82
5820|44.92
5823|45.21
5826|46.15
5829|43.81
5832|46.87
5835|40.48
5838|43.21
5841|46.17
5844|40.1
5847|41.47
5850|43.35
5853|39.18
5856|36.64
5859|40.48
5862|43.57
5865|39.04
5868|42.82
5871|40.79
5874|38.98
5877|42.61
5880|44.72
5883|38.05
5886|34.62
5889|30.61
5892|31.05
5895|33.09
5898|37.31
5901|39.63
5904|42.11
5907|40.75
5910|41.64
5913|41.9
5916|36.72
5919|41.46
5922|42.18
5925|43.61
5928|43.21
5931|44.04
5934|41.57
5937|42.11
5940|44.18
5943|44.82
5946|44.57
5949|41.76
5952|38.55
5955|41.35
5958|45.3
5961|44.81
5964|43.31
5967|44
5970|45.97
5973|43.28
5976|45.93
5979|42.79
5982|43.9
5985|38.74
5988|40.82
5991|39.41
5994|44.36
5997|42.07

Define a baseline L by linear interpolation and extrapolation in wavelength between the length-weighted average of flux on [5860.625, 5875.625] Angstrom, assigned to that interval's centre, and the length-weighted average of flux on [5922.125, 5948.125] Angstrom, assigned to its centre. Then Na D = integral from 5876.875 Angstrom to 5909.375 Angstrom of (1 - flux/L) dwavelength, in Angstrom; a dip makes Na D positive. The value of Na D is 3.4 Angstrom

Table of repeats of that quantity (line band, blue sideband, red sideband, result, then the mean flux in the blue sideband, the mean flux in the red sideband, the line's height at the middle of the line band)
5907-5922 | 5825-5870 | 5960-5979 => 1.0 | 42.2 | 44.4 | 43.4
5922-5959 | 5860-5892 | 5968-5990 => -1.1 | 39.2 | 43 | 41.6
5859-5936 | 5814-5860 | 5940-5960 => 5.2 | 42.6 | 42.9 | 42.8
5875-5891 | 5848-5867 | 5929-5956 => 1.2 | 40.5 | 42.6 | 41.1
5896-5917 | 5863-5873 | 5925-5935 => 1.2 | 40.9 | 43.1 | 42.3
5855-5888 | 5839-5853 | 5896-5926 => 1.2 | 42.4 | 40.6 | 41.7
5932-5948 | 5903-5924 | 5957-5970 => -0.2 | 41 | 44.5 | 42.9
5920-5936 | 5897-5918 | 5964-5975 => -0.5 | 40.1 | 44.3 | 41.5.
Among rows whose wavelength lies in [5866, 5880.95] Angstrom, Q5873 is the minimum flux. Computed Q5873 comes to 38.98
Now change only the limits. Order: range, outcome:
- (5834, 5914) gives 30.61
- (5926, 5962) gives 38.55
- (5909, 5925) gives 36.72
